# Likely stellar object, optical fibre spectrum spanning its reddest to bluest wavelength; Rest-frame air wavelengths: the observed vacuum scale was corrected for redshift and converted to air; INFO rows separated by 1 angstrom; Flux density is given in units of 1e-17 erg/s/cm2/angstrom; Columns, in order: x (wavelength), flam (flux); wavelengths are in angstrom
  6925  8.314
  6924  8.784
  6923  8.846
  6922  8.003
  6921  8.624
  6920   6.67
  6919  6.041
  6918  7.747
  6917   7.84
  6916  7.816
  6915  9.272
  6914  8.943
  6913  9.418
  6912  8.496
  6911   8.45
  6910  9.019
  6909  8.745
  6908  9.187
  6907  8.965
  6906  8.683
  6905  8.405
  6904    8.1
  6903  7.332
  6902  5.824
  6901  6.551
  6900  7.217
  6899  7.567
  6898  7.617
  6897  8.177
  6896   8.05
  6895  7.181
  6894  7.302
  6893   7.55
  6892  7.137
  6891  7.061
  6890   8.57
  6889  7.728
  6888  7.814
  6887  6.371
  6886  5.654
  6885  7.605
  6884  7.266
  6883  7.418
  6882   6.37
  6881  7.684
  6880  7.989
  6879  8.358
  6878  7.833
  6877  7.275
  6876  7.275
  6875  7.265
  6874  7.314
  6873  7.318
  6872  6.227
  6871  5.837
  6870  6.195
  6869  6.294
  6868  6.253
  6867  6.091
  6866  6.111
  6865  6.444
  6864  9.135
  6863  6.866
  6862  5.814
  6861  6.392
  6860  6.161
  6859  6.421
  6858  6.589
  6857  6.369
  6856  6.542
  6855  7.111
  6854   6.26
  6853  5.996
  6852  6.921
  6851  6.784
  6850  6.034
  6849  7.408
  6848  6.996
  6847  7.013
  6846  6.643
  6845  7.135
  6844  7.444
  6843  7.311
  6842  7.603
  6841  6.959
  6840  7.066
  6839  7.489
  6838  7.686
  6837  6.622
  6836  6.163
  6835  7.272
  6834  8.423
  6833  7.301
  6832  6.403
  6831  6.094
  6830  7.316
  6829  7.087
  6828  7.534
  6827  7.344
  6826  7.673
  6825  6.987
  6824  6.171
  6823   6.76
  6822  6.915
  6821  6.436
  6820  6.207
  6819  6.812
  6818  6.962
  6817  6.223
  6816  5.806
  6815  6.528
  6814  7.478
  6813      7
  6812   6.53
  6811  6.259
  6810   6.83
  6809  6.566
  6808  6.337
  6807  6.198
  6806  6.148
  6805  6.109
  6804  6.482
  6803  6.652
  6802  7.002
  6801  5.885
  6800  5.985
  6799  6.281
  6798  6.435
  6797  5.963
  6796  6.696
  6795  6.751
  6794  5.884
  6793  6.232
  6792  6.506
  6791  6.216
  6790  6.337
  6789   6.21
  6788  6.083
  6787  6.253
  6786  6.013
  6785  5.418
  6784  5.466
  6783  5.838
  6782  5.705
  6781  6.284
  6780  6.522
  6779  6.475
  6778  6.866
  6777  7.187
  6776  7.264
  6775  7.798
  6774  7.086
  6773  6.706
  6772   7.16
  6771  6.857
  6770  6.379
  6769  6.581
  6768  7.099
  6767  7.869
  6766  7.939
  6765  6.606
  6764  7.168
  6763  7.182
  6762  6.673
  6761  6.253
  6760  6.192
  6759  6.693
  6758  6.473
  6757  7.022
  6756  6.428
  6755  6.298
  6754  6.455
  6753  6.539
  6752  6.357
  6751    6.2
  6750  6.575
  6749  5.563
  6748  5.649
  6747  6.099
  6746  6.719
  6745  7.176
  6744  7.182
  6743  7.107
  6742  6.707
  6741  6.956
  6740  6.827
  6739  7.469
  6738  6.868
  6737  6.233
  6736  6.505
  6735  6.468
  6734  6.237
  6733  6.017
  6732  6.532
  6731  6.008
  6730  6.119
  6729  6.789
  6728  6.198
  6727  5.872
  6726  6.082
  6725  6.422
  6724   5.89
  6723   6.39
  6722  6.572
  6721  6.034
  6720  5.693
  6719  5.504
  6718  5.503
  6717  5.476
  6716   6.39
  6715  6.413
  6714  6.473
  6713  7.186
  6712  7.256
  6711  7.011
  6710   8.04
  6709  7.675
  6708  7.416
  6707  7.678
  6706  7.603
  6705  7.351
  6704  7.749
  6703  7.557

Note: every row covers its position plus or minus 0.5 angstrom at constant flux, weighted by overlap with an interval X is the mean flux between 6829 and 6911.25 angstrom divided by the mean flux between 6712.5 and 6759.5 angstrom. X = 1.1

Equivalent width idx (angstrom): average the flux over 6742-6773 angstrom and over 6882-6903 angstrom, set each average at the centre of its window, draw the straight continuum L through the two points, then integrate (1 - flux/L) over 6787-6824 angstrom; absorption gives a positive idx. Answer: 2.47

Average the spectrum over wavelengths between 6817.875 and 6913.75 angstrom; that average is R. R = 7.18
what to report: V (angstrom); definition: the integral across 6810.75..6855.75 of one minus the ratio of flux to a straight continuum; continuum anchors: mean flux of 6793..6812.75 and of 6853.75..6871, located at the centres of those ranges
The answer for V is -3.1 angstrom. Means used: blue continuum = 6.37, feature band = 6.89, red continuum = 6.52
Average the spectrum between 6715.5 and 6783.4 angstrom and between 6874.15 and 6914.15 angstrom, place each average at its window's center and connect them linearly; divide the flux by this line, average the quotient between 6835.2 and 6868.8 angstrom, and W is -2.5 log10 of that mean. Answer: 0.09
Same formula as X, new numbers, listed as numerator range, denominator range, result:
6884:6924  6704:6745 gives 1.18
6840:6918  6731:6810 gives 1.12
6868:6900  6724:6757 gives 1.12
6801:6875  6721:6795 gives 1.04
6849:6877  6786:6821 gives 1.03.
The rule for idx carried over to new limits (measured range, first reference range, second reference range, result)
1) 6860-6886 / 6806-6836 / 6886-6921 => 1.8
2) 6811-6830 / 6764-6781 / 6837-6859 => 0.4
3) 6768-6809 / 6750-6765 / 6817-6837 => 1.9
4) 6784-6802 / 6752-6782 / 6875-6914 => 2.1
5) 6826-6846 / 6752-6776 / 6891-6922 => 0.6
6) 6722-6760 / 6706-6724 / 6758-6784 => 1.4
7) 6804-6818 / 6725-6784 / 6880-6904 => 0.8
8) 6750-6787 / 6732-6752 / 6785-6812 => -1.1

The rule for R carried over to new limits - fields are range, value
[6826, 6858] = 6.98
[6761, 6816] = 6.55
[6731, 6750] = 6.56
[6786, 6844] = 6.68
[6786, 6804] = 6.31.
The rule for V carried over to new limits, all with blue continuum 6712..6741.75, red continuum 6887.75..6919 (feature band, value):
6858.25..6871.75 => 2.04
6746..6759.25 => 0.46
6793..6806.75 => 1.34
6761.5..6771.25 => -0.50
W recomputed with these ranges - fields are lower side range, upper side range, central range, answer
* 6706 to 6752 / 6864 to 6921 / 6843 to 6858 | 0.07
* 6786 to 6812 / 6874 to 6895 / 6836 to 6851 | -0.03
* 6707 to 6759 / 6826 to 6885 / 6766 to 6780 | -0.06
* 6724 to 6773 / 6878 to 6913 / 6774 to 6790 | 0.08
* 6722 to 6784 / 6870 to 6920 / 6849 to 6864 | 0.12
